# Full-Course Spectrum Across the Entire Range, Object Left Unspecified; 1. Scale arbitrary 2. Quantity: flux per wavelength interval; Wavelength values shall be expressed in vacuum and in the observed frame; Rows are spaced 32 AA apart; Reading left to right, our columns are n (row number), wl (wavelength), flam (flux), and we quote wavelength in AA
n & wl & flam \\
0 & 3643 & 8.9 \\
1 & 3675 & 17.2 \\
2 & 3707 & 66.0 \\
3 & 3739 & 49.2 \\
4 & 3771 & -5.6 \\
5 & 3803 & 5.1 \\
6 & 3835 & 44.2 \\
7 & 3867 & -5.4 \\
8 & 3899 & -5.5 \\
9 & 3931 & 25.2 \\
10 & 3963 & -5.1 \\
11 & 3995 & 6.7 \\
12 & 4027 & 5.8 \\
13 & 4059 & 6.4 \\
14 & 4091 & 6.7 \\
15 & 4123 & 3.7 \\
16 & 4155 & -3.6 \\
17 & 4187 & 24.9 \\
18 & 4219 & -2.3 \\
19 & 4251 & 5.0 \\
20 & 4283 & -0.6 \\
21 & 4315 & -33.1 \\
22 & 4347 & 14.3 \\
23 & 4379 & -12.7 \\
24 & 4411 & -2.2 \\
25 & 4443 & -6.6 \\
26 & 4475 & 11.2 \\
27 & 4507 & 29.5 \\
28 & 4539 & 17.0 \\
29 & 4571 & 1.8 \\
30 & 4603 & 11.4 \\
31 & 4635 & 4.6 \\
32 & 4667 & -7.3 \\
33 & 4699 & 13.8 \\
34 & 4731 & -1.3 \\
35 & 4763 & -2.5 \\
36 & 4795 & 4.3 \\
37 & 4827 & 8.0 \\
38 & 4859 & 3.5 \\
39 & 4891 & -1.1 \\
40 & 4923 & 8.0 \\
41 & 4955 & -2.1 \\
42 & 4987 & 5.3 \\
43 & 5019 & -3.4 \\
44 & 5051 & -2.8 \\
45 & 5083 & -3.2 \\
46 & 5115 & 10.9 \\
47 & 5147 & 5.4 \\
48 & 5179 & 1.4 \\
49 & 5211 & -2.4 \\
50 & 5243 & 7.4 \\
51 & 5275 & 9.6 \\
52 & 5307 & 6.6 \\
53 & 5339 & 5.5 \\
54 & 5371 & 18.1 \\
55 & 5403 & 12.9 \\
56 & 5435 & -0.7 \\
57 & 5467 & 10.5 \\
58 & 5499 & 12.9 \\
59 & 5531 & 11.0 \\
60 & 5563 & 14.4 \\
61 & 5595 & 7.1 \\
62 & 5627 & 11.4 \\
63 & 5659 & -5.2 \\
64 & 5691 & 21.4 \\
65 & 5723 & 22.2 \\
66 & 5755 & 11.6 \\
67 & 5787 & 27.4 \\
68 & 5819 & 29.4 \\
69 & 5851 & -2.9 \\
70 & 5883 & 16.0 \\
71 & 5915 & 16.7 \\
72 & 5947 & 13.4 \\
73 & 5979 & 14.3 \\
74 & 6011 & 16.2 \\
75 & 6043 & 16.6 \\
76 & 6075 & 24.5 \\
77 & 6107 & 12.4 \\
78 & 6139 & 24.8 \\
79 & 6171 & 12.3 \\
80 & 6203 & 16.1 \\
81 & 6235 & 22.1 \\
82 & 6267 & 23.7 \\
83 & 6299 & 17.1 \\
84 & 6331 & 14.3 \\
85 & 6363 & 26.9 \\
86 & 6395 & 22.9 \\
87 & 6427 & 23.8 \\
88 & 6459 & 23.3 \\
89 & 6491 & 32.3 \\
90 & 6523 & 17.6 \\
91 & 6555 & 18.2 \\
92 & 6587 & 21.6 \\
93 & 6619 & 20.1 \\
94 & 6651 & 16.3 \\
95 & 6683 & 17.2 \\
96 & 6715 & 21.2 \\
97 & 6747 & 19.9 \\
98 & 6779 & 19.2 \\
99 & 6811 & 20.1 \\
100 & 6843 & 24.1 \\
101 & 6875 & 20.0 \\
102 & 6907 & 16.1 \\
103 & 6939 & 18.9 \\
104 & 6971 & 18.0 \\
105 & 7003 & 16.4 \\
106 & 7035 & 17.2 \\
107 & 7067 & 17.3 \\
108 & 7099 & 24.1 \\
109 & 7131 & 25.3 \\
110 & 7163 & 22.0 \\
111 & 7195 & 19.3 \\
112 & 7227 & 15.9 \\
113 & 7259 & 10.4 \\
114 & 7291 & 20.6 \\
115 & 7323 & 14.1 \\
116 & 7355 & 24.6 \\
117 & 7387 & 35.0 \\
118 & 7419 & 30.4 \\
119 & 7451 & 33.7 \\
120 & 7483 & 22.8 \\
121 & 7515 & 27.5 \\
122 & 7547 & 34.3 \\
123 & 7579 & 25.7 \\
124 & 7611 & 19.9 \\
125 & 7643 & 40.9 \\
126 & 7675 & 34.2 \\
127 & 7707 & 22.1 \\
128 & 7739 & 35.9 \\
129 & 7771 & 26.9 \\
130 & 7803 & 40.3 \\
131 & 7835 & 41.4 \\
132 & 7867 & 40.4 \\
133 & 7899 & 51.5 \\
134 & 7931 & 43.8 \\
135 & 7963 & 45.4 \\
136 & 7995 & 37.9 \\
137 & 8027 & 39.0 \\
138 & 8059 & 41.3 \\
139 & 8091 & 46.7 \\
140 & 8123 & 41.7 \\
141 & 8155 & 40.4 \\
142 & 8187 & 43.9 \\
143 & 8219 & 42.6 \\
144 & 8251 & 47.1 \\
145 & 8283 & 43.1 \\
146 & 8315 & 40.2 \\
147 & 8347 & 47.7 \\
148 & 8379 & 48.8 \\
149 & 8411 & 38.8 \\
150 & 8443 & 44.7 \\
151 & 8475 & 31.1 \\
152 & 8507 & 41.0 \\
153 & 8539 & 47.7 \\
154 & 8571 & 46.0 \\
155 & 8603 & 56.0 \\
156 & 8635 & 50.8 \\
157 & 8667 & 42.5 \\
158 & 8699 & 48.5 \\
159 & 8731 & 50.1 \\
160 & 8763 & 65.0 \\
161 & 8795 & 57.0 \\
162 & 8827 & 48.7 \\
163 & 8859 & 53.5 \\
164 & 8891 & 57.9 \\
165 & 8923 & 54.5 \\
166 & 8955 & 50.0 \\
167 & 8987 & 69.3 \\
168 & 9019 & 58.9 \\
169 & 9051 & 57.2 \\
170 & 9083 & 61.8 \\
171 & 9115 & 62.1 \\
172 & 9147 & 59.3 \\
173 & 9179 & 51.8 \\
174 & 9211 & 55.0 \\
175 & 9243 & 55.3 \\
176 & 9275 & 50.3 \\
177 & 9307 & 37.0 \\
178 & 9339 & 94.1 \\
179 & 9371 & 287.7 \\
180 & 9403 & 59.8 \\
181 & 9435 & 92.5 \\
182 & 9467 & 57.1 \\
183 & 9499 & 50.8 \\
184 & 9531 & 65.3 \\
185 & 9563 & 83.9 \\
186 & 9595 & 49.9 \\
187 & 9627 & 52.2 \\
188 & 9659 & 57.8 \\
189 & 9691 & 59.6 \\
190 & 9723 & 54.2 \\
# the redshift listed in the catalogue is 0.955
